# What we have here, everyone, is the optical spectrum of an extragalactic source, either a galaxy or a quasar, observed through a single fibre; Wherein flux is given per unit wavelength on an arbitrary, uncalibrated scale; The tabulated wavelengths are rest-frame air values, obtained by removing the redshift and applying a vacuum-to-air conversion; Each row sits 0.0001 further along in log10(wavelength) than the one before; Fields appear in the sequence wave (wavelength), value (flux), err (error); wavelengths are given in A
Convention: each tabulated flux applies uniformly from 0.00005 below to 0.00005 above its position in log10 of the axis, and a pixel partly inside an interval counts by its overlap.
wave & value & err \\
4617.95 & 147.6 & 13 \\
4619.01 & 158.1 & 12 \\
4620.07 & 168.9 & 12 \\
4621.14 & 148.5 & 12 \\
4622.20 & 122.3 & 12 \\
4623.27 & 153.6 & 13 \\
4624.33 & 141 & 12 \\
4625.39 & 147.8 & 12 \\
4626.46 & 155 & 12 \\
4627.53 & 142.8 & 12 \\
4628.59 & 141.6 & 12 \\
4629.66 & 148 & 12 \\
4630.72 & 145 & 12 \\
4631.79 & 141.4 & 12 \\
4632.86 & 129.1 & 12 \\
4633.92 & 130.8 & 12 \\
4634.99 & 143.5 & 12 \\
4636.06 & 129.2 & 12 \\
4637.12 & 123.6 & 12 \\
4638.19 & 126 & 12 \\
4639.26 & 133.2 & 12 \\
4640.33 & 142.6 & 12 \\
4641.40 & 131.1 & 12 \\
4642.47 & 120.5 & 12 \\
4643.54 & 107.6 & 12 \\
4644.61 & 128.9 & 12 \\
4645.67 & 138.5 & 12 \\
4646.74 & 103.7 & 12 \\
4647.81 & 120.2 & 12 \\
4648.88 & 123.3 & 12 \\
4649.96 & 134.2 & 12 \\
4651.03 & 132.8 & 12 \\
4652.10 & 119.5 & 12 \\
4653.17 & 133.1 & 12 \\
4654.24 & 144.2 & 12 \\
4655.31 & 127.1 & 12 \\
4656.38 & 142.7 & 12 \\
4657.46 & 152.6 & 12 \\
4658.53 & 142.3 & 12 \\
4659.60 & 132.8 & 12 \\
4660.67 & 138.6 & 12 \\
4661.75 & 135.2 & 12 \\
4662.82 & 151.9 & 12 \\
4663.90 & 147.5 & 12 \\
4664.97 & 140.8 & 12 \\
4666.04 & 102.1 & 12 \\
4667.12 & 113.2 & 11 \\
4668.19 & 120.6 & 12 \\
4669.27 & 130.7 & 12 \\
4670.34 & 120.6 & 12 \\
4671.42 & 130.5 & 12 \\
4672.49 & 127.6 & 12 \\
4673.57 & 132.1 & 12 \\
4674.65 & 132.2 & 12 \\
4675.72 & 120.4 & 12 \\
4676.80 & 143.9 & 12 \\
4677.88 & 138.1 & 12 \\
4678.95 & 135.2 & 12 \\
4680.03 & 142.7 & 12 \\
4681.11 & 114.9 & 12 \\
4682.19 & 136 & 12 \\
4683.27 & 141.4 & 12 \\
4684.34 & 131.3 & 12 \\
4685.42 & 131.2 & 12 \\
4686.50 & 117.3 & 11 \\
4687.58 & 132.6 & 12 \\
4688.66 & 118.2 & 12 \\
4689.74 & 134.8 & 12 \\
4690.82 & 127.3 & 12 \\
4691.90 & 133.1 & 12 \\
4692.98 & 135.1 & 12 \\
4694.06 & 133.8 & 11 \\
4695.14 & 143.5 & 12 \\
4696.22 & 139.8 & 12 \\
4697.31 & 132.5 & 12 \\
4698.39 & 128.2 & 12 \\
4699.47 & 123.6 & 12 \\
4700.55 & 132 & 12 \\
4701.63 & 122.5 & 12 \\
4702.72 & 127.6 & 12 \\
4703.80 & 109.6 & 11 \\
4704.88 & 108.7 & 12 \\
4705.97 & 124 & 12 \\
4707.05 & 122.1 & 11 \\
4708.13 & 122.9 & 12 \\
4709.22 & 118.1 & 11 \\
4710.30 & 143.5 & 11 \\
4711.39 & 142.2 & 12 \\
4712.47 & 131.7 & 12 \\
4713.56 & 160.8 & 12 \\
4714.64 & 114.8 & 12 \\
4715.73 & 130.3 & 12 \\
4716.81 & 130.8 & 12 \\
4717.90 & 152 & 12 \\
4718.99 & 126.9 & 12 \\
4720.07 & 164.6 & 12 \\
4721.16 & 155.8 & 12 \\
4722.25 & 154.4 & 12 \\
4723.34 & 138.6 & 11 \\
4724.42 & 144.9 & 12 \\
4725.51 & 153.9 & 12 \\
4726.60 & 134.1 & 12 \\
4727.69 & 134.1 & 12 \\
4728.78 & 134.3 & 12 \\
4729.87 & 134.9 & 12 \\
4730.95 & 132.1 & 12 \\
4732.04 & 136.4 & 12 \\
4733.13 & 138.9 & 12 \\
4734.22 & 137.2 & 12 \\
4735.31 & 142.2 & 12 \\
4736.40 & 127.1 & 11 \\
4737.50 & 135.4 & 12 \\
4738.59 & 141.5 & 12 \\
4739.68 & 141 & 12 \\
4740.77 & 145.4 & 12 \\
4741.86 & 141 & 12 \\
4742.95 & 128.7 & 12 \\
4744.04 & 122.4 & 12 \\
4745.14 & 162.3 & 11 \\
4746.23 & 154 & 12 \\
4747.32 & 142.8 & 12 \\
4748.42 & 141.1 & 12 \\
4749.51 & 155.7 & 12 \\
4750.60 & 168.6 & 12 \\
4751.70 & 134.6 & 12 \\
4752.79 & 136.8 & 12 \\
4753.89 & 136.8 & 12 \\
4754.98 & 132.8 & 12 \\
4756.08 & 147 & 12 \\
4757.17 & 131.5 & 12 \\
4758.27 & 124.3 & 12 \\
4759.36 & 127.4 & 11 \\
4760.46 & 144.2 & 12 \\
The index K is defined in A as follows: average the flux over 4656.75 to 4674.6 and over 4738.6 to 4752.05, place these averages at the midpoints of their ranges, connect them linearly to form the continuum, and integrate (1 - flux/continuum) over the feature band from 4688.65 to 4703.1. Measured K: 0.61 A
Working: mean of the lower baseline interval 132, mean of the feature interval 131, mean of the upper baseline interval 145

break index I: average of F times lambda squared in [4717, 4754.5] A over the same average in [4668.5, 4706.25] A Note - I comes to 1.1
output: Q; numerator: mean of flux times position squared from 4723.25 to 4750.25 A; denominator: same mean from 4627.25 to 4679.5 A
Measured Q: 1.10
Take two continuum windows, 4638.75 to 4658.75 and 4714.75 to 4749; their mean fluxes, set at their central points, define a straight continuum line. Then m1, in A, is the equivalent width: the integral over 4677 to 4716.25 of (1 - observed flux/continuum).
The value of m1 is 1.7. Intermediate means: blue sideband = 130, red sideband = 140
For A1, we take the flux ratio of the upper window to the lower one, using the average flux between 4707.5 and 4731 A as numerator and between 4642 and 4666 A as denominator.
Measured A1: 1.1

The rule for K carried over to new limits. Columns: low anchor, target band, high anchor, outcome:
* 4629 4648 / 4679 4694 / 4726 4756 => 0.5 A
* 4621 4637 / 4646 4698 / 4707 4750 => 3.2 A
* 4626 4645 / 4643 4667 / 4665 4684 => 0.0 A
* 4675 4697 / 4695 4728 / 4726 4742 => 0.1 A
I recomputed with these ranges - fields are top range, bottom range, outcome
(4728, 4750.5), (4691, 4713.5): 1.10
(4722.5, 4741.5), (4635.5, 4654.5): 1.13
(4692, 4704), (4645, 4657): 1.03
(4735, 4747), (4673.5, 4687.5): 1.09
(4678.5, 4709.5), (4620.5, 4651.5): 0.98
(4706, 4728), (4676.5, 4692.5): 1.07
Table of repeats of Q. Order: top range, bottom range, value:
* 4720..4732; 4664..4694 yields 1.12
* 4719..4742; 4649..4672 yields 1.09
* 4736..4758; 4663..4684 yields 1.12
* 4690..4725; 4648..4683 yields 1.03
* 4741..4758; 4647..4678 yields 1.12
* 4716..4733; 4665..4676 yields 1.17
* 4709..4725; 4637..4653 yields 1.16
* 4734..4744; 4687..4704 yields 1.07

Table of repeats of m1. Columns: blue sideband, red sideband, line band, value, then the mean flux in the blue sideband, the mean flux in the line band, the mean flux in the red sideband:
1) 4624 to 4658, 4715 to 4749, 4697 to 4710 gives 1.5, 134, 123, 140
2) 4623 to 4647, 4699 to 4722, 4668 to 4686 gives 0.3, 135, 131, 132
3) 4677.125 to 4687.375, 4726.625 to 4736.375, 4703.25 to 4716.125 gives 0.7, 132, 127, 136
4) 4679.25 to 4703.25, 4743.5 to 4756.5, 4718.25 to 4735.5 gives -0.3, 131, 142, 144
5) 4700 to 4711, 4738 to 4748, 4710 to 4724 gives -1.4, 123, 142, 142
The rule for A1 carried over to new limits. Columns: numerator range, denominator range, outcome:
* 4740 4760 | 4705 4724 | 1.03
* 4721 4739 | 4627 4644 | 1.04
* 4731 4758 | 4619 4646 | 1.02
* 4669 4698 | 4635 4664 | 1.00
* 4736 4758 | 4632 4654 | 1.10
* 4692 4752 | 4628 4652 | 1.05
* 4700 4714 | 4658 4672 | 0.97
